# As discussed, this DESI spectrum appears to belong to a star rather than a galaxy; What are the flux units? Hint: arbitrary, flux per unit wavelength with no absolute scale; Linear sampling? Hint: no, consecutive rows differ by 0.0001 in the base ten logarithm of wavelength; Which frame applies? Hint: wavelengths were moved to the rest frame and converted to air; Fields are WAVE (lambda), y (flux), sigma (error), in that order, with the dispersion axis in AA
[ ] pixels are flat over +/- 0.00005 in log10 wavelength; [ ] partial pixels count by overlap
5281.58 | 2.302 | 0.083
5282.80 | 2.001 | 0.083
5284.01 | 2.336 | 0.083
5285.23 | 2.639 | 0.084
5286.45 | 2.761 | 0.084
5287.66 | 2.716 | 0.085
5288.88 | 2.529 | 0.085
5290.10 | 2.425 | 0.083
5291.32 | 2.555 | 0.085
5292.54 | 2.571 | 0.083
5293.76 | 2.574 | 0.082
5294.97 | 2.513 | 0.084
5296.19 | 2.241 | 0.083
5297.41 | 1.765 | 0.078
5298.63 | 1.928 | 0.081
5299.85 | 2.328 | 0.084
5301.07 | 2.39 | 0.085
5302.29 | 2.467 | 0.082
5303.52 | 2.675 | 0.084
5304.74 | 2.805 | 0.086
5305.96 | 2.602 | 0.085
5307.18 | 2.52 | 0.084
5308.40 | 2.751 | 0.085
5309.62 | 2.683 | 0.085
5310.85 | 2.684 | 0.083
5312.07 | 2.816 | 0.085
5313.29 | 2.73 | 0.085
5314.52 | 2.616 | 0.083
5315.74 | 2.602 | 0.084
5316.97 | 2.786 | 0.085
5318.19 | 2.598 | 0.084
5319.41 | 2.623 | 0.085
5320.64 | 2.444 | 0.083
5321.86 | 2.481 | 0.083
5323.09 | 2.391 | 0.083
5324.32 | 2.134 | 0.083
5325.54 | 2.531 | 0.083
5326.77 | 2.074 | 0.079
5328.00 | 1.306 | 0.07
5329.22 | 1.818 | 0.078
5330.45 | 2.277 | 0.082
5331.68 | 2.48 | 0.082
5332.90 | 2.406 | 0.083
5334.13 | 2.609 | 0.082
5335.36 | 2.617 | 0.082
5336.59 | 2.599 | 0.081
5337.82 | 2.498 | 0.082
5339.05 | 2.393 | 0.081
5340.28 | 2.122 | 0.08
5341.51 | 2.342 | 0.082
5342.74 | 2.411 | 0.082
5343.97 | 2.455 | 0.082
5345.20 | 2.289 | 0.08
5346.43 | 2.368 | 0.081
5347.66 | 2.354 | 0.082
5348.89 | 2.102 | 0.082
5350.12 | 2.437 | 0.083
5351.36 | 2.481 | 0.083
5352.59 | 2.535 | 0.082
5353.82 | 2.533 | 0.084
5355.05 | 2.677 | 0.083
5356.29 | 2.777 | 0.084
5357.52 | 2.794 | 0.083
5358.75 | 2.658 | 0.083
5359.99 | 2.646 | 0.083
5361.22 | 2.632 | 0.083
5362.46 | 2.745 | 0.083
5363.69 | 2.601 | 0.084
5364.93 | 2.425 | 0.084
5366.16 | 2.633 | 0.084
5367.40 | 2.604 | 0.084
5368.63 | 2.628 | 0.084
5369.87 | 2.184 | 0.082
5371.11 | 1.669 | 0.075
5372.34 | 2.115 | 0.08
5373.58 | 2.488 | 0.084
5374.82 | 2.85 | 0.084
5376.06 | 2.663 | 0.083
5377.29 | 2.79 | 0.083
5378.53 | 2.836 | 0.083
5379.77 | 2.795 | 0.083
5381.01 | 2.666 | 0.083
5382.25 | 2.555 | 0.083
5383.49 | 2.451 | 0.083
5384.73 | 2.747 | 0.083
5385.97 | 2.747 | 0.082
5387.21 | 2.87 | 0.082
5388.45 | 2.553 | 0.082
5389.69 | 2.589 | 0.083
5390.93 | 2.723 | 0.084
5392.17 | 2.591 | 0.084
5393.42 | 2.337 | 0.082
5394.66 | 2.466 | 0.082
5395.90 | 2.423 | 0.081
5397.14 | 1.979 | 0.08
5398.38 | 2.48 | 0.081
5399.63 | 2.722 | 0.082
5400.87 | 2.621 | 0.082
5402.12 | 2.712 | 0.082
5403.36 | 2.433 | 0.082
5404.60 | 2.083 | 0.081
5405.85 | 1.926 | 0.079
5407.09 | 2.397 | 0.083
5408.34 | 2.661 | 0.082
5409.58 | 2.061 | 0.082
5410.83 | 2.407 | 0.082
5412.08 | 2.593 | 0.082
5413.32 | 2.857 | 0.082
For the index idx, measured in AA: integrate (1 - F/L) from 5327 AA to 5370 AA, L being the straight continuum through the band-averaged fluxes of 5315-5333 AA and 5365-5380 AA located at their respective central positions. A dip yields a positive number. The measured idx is -0.3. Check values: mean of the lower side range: 2.33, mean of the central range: 2.44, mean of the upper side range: 2.51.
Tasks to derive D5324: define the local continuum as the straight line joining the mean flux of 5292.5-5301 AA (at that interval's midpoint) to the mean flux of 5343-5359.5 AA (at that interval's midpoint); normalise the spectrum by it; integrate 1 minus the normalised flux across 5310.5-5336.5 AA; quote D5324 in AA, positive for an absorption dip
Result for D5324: -0.60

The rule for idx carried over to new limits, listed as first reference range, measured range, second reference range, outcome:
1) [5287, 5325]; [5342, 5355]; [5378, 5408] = 0.6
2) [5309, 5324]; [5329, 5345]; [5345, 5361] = 1.0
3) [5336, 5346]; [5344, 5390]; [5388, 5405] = -2.3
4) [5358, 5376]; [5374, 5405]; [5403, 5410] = -3.0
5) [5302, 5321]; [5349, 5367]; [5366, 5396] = 0.0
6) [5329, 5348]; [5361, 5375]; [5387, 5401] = 0.1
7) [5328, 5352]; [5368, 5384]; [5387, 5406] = -0.6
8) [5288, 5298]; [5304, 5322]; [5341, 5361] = -1.6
